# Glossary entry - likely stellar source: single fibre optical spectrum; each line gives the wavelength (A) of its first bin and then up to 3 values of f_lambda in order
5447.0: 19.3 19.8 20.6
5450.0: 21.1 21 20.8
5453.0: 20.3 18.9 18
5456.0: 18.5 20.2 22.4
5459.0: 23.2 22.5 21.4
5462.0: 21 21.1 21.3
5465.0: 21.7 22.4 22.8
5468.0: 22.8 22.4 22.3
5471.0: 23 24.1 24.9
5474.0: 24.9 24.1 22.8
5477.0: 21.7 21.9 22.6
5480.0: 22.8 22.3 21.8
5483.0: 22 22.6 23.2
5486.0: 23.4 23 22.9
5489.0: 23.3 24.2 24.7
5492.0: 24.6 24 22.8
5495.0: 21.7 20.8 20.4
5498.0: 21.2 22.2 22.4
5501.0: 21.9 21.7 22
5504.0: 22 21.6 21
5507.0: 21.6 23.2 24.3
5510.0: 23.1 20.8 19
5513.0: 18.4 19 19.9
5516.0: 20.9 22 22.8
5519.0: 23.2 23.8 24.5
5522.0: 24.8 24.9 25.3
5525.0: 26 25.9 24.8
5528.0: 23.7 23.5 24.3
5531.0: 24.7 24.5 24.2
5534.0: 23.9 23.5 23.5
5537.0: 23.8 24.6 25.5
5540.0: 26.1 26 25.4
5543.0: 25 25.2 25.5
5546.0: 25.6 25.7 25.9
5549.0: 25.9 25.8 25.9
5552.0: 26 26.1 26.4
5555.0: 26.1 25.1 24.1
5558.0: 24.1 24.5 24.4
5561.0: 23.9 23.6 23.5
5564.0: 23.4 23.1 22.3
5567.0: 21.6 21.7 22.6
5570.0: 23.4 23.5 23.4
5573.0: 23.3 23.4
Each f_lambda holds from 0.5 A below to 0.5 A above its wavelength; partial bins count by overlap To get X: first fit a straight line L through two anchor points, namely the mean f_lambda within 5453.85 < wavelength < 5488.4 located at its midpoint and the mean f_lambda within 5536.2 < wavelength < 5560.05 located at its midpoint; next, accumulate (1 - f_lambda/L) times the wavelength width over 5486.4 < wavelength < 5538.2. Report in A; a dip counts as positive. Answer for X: 2.19 A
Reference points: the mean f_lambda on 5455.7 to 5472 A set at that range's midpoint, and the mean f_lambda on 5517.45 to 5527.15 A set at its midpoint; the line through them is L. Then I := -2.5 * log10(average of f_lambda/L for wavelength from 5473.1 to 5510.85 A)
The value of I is 0.03 mag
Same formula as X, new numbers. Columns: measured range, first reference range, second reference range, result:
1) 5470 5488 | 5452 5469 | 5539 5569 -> -0.9 A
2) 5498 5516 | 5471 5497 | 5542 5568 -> 1.7 A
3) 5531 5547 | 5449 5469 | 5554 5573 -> -1.2 A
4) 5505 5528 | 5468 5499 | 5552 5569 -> 0.7 A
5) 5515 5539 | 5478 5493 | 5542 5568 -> 0.1 A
